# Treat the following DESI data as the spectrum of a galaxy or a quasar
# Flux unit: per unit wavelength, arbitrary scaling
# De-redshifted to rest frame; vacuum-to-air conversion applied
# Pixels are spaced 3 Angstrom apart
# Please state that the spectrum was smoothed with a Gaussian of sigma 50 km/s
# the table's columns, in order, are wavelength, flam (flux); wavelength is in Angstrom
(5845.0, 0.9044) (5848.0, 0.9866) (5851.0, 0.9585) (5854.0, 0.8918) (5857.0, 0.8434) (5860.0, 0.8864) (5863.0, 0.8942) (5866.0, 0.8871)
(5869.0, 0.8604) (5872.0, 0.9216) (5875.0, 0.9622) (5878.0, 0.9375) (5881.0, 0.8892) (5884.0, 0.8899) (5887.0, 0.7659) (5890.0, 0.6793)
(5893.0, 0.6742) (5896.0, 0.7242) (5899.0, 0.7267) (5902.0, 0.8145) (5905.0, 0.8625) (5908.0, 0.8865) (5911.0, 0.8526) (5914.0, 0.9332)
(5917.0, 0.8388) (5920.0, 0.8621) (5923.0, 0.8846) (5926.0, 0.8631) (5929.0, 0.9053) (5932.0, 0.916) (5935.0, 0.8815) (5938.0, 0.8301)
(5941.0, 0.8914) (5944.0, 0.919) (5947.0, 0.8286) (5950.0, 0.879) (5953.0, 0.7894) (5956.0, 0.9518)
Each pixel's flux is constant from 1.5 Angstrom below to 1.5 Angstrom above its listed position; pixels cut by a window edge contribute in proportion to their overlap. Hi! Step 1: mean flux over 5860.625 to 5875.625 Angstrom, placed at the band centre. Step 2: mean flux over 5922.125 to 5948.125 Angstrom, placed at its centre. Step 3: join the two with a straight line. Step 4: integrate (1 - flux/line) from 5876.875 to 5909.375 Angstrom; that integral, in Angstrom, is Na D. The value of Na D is 3.3 Angstrom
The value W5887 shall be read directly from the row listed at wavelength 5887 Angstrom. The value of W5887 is 0.7659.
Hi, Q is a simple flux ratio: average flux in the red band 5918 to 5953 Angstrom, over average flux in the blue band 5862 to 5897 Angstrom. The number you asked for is 1.0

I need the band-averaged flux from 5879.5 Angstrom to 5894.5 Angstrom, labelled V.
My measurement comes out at 0.78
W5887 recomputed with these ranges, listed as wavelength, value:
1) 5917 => 0.8388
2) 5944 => 0.919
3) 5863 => 0.8942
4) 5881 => 0.8892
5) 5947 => 0.8286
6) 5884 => 0.8899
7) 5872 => 0.9216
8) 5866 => 0.8871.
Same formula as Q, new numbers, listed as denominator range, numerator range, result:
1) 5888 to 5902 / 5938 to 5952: 1.22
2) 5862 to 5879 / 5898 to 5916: 0.93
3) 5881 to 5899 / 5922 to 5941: 1.16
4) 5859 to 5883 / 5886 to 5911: 0.85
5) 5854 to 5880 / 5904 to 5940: 0.98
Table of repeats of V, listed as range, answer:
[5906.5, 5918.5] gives 0.878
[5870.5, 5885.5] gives 0.92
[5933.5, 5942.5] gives 0.868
